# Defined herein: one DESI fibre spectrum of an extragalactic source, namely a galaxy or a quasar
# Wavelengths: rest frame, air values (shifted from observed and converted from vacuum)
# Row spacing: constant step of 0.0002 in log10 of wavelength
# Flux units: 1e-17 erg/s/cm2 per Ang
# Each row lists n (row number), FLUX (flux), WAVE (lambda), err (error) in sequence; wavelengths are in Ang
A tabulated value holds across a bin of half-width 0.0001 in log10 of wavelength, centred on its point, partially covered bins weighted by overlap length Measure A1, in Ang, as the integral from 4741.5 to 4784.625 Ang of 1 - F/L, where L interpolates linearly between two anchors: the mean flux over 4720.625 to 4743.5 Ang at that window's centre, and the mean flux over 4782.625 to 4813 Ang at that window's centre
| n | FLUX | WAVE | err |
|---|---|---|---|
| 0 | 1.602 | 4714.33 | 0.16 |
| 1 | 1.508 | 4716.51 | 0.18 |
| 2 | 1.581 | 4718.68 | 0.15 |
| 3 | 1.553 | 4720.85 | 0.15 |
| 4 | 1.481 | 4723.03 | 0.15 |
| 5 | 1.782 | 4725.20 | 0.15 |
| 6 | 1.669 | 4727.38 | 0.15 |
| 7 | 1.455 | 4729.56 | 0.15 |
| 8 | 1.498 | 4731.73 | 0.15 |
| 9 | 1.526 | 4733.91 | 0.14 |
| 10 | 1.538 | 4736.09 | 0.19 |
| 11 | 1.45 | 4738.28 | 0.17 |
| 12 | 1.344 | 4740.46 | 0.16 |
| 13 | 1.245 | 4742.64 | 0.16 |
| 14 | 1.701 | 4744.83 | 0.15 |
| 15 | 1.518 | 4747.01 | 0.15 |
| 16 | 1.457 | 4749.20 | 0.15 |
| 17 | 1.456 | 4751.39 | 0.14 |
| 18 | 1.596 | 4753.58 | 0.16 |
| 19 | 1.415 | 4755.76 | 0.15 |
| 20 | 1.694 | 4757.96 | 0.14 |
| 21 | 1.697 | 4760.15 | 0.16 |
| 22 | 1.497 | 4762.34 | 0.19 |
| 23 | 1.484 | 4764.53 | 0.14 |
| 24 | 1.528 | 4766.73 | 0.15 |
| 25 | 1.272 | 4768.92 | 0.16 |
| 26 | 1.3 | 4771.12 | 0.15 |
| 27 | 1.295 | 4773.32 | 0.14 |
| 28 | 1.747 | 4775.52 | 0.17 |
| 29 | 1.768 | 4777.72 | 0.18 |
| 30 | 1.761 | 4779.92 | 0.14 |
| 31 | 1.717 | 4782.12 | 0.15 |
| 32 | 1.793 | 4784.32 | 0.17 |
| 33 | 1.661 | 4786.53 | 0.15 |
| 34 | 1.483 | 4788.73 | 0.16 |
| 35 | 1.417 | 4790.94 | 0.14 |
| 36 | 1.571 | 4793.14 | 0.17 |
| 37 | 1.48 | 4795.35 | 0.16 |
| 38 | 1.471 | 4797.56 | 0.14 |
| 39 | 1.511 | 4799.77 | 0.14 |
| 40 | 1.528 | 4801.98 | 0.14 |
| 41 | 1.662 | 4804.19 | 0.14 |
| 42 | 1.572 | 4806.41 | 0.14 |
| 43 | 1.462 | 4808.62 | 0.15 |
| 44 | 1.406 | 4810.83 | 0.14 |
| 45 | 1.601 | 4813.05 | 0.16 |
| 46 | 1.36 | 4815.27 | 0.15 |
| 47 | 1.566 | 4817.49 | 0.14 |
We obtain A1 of -0.5 Ang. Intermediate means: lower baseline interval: 1.5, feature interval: 1.54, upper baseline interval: 1.55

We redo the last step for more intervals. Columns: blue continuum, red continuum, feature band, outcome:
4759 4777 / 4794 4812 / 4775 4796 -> -2.0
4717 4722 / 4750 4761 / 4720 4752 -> 1.0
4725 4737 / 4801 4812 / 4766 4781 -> 0.2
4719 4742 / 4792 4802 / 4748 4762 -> -0.3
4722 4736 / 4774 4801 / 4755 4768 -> 0.3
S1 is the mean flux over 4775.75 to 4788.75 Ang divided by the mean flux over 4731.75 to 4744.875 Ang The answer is 1.19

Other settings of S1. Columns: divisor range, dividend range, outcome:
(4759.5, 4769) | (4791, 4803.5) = 1.00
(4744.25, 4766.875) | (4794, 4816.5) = 0.97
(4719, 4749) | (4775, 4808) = 1.06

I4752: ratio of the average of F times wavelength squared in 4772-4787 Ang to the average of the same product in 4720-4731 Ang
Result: 1.08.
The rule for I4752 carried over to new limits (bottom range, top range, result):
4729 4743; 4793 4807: 1.09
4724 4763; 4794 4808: 1.03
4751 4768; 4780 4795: 1.05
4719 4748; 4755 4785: 1.05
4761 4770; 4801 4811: 1.08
